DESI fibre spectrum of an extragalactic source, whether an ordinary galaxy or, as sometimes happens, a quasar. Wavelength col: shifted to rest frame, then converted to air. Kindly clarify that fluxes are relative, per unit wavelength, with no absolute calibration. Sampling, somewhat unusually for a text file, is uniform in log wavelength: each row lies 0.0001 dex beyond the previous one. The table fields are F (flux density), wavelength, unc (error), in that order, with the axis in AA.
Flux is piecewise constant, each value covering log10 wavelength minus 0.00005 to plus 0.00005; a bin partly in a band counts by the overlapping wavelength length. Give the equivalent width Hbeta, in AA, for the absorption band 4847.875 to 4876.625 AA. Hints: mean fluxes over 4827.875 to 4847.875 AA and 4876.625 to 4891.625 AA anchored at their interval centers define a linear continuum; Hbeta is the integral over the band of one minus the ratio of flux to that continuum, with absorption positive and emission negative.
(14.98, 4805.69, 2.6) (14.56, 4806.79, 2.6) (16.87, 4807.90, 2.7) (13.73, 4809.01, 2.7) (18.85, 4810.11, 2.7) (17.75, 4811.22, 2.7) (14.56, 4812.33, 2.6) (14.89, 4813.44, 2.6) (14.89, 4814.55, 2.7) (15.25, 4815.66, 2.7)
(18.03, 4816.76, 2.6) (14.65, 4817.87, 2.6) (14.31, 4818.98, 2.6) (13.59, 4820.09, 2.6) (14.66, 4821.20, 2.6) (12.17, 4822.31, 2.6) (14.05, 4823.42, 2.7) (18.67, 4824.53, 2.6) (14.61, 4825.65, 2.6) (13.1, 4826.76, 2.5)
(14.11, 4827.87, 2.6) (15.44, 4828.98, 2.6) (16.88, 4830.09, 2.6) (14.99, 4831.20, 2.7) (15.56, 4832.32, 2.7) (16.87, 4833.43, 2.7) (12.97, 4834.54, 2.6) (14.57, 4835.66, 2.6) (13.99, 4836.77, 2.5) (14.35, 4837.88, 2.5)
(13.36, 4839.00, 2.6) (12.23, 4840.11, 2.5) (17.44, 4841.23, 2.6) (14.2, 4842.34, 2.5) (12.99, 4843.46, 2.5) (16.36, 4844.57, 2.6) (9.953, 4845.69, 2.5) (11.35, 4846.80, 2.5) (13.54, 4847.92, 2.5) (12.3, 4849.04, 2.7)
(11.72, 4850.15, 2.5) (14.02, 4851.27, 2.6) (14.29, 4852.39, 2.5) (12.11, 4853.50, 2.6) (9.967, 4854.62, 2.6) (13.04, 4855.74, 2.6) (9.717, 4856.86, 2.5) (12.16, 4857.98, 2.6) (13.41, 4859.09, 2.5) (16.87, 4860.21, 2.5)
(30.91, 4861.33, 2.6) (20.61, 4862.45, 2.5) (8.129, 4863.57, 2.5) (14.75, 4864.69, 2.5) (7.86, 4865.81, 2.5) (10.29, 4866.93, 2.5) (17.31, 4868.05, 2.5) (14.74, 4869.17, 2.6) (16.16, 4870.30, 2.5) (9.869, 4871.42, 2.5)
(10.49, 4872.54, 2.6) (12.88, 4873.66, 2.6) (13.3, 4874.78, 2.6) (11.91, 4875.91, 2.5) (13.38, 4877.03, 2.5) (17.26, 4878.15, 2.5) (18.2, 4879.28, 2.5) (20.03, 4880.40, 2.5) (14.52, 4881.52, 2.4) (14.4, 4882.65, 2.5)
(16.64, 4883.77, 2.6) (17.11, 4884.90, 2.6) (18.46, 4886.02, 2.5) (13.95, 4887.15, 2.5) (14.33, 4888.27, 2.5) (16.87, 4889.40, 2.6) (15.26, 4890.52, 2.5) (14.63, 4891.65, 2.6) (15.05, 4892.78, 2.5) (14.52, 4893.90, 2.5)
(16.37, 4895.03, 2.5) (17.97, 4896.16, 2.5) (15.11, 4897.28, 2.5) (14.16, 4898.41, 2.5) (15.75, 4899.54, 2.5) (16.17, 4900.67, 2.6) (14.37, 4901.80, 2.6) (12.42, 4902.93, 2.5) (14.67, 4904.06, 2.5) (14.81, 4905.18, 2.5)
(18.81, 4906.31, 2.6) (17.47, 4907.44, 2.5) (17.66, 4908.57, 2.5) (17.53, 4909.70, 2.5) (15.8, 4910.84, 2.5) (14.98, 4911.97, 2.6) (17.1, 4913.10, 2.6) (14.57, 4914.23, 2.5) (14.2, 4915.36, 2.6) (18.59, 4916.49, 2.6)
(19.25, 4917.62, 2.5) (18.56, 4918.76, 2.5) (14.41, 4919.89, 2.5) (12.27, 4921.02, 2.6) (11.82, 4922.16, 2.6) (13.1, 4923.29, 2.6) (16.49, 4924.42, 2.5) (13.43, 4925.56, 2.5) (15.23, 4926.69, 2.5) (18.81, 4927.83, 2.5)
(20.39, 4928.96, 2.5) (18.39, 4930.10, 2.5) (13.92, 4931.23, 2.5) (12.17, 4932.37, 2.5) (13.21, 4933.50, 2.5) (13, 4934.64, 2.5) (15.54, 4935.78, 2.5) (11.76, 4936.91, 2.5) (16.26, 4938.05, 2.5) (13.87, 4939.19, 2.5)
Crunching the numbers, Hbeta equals 3.2 AA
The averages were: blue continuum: 14.3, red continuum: 16.2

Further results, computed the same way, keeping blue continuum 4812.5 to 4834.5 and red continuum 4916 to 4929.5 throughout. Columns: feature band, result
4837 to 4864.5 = 2.39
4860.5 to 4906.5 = 1.20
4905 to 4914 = -0.51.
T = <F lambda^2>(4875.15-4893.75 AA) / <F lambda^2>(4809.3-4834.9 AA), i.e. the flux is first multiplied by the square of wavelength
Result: 1.1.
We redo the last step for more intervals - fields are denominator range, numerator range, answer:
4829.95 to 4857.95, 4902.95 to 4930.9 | 1.23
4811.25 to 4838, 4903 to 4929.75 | 1.11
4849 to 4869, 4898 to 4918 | 1.17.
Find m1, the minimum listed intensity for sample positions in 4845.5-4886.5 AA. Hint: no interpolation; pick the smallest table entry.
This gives 7.86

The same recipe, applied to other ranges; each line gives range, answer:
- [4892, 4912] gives 12.42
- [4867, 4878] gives 9.869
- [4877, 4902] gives 13.38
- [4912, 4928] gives 11.82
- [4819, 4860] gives 9.717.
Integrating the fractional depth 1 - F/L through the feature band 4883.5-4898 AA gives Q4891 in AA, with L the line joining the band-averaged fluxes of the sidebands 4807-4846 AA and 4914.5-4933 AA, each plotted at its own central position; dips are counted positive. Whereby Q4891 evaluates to -0.40 AA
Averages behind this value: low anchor 14.9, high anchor 15.7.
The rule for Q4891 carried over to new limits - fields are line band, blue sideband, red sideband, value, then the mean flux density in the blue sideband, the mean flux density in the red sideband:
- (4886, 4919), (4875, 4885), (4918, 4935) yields -1.0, 15.8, 15.1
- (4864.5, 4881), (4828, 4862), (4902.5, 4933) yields 1.1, 14.3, 15.8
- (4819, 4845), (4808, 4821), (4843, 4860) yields -1.0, 15.5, 12.6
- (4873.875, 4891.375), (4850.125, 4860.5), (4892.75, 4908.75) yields -1.4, 12.7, 15.7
